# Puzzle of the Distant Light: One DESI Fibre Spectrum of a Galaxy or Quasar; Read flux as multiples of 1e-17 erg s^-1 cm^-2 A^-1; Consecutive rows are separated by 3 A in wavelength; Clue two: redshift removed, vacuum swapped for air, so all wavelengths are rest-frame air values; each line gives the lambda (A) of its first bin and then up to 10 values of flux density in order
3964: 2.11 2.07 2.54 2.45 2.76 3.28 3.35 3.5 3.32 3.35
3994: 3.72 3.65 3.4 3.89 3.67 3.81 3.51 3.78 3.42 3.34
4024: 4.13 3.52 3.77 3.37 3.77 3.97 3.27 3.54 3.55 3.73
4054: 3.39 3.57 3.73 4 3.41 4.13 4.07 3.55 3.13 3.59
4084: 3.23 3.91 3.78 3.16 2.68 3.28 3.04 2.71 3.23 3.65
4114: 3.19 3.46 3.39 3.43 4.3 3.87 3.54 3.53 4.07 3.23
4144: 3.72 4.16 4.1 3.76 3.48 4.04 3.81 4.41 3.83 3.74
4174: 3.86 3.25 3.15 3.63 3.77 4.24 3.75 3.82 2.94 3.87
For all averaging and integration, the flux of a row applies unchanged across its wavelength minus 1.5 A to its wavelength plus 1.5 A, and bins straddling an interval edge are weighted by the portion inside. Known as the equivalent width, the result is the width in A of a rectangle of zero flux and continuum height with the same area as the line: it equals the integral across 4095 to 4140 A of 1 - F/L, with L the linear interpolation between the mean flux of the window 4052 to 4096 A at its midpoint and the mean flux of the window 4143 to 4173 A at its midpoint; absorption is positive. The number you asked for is 3.9 A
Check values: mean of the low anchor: 3.59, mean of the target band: 3.43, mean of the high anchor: 3.91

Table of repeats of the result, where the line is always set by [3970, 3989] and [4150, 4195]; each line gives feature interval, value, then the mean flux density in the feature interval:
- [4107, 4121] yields 0.7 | 3.39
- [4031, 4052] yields -2.0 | 3.6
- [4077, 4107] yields 1.9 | 3.25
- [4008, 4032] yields -3.3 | 3.65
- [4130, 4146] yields 0.0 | 3.64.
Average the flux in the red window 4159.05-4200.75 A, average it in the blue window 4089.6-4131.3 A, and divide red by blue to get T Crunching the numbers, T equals 1.11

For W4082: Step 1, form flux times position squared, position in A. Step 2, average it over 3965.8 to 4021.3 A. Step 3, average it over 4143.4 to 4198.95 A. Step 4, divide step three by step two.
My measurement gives 1.2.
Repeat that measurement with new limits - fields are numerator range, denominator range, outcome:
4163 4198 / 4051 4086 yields 1.09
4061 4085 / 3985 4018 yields 1.05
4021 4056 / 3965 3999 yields 1.21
